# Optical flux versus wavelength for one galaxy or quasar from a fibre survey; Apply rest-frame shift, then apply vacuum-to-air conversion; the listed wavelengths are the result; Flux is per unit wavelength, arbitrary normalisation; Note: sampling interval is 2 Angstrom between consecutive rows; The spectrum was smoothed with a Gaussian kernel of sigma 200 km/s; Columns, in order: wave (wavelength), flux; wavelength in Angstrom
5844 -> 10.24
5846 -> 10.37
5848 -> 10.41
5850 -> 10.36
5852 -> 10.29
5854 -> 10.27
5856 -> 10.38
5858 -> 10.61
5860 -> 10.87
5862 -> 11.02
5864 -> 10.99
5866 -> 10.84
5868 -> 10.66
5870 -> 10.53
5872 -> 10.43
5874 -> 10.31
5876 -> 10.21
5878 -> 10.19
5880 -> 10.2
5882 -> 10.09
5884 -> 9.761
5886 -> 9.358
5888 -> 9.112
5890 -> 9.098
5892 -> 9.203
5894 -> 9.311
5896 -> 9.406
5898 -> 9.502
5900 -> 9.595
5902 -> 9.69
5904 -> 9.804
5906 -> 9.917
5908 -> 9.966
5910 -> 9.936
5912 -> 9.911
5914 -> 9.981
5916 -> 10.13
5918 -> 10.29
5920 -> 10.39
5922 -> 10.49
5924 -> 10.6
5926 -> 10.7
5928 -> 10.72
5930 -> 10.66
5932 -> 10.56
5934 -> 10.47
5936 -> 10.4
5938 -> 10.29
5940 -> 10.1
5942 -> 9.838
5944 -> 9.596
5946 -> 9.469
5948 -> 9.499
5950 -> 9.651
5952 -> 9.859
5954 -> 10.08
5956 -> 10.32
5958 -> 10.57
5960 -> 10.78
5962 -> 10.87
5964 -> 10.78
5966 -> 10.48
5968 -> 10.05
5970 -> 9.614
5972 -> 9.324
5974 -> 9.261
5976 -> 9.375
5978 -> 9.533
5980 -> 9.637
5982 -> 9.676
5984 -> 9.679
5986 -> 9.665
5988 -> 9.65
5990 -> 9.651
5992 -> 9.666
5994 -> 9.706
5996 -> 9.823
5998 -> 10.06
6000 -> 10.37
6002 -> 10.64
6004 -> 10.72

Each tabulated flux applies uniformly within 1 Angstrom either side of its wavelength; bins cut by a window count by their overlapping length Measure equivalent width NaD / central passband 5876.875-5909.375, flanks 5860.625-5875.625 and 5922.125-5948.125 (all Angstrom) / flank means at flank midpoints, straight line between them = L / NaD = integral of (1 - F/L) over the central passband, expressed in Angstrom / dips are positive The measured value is 2.7 Angstrom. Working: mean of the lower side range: 10.7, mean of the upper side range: 10.3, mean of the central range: 9.64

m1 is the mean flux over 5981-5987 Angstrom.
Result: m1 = 9.67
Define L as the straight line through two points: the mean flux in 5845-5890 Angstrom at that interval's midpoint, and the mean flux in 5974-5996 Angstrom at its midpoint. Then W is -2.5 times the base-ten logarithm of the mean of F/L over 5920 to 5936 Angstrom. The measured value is -0.07 mag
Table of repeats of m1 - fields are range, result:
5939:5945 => 9.84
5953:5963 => 10.5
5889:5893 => 9.15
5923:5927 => 10.6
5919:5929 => 10.6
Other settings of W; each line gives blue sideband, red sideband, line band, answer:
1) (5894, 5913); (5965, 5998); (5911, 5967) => -0.06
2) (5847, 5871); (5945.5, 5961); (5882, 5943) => 0.03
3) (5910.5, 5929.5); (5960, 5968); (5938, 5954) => 0.08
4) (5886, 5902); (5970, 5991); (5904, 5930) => -0.09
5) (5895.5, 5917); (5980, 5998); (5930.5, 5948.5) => -0.03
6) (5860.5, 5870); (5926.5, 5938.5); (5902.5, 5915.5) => 0.08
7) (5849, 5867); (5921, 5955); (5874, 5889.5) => 0.07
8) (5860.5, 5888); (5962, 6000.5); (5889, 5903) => 0.09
